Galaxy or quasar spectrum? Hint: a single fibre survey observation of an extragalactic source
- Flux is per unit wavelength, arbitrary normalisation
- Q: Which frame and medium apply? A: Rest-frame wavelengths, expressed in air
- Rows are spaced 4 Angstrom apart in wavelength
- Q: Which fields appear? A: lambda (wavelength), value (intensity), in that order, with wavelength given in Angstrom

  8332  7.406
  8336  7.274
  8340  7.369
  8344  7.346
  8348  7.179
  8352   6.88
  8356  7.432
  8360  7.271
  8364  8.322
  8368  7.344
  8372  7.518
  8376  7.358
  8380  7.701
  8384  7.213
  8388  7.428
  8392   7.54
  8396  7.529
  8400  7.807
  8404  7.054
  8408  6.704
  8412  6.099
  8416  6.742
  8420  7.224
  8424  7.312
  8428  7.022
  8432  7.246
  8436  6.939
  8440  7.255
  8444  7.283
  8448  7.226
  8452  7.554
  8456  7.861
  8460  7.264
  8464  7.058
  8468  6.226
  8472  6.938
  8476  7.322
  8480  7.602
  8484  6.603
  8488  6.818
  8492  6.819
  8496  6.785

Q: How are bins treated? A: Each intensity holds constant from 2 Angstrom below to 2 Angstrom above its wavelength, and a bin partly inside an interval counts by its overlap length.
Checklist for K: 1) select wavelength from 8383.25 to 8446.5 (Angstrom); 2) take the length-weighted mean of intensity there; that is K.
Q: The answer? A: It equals 7.15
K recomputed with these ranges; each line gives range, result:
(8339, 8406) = 7.43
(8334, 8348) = 7.31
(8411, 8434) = 6.98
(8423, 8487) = 7.16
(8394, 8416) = 7.01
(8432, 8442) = 7.13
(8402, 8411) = 6.79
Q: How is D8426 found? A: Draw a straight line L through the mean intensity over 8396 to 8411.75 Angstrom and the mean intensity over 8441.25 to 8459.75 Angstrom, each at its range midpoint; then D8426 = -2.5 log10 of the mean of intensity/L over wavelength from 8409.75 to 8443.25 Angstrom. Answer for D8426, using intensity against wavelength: 0.04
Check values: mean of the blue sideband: 7.11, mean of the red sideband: 7.45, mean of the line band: 6.99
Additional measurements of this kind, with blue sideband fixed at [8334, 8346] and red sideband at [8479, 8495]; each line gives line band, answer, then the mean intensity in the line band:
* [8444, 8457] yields -0.070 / 7.48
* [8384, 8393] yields -0.034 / 7.42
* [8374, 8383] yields -0.041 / 7.49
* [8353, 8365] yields -0.041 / 7.55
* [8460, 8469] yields 0.023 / 6.83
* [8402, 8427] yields 0.039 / 6.86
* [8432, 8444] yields -0.016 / 7.15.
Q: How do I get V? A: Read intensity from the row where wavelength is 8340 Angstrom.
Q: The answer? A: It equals 7.369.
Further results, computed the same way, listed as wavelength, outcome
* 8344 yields 7.346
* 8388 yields 7.428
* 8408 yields 6.704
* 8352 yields 6.88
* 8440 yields 7.255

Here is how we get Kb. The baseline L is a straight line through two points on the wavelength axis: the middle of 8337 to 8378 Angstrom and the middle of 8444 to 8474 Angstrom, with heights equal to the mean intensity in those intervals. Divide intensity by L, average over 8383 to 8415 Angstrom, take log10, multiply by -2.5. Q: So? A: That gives 0.02 mag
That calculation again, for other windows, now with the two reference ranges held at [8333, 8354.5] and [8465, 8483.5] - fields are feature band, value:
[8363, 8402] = -0.059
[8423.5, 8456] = -0.032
